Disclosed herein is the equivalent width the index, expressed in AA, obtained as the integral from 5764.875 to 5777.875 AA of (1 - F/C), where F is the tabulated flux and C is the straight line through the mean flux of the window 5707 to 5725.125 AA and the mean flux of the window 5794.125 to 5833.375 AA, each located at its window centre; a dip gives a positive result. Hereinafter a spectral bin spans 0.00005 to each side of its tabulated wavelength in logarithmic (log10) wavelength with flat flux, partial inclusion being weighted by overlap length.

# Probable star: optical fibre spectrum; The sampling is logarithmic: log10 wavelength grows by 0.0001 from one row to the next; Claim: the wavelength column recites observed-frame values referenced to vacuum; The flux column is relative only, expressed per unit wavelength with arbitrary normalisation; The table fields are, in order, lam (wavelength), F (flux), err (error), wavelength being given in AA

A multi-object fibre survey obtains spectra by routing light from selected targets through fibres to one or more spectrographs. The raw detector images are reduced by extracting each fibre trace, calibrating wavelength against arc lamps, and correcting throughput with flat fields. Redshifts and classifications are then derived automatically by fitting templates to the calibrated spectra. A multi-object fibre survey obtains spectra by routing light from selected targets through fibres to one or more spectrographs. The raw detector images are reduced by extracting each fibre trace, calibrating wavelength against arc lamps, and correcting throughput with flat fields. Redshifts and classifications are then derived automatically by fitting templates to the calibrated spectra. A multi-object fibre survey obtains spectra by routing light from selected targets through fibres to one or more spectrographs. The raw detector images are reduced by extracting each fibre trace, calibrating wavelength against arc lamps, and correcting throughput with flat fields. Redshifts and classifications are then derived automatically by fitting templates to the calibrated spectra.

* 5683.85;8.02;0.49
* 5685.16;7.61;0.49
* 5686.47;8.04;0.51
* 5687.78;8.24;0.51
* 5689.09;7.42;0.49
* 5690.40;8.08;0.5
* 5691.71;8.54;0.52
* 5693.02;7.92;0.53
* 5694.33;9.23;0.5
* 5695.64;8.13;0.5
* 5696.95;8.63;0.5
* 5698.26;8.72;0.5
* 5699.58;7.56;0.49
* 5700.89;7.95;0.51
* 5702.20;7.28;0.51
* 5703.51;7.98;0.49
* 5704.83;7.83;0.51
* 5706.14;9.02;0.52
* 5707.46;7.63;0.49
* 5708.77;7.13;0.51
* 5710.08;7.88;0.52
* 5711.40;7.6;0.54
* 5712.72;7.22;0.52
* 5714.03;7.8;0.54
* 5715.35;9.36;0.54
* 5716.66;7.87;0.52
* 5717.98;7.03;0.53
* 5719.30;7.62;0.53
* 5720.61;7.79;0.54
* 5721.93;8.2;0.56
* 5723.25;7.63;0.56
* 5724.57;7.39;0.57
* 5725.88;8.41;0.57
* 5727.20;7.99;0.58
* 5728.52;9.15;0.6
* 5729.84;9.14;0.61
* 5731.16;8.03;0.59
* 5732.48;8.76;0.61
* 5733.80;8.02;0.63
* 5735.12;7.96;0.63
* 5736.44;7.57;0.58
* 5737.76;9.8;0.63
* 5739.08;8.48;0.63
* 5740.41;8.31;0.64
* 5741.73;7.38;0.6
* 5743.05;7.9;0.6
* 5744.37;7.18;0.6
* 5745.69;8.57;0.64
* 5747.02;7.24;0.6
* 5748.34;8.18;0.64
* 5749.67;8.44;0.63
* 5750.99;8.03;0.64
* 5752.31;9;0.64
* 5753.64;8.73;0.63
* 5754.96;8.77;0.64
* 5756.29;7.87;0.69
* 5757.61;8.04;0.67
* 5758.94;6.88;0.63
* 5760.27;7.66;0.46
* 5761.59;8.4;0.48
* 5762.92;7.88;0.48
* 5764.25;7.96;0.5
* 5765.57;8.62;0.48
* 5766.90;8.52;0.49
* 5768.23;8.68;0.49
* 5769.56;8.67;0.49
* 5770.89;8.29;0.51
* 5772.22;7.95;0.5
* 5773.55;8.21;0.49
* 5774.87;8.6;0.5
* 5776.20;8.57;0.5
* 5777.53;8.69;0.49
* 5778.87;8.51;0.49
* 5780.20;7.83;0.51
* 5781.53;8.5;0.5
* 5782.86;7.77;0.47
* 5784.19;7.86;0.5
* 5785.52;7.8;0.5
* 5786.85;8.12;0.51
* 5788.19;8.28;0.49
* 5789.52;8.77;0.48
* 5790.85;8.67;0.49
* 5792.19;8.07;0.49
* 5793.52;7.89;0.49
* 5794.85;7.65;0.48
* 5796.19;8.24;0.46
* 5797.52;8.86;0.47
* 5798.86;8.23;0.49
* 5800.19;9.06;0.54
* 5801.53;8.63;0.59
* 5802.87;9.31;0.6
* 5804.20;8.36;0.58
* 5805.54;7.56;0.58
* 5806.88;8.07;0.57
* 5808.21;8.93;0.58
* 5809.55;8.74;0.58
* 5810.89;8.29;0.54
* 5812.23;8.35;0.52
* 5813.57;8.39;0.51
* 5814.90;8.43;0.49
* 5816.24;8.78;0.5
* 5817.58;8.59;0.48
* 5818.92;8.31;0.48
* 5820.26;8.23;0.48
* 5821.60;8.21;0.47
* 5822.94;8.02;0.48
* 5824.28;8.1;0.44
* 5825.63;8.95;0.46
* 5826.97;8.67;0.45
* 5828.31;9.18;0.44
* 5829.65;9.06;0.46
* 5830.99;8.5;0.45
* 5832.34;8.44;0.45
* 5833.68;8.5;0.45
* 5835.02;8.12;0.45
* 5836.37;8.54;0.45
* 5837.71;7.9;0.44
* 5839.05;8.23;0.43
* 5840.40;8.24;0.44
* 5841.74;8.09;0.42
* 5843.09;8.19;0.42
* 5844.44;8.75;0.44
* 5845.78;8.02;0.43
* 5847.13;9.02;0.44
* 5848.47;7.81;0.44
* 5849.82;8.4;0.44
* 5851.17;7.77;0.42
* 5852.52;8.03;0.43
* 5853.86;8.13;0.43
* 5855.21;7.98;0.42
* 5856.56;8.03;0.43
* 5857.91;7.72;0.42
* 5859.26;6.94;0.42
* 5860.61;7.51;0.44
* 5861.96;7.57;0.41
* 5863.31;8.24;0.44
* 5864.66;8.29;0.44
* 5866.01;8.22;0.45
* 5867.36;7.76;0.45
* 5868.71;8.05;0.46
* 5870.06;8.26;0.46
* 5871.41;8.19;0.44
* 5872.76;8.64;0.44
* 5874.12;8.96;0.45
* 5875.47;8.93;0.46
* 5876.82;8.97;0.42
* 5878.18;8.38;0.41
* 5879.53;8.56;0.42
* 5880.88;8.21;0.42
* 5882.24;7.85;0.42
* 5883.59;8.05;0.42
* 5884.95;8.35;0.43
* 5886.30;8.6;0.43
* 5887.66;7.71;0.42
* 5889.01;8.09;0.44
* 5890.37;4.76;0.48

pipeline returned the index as -0.50 AA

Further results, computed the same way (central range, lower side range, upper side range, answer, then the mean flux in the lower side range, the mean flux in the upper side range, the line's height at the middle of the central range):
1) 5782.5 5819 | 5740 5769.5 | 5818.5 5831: 0.10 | 8.11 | 8.53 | 8.39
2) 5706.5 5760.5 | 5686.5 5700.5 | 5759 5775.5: 1.22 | 8.23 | 8.24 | 8.24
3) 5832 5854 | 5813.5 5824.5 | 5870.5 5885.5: 0.39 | 8.35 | 8.46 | 8.4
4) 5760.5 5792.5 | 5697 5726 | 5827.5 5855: -0.75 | 7.87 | 8.34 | 8.1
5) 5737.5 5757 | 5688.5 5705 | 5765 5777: 0.28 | 8.11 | 8.46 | 8.35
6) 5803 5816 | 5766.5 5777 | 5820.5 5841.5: 0.05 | 8.44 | 8.43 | 8.44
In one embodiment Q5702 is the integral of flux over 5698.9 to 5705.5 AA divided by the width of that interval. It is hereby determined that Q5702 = 7.72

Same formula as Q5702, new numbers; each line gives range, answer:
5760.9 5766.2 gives 8.22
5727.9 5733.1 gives 8.76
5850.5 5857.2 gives 7.99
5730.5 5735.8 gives 8.19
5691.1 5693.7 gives 8.24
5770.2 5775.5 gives 8.27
